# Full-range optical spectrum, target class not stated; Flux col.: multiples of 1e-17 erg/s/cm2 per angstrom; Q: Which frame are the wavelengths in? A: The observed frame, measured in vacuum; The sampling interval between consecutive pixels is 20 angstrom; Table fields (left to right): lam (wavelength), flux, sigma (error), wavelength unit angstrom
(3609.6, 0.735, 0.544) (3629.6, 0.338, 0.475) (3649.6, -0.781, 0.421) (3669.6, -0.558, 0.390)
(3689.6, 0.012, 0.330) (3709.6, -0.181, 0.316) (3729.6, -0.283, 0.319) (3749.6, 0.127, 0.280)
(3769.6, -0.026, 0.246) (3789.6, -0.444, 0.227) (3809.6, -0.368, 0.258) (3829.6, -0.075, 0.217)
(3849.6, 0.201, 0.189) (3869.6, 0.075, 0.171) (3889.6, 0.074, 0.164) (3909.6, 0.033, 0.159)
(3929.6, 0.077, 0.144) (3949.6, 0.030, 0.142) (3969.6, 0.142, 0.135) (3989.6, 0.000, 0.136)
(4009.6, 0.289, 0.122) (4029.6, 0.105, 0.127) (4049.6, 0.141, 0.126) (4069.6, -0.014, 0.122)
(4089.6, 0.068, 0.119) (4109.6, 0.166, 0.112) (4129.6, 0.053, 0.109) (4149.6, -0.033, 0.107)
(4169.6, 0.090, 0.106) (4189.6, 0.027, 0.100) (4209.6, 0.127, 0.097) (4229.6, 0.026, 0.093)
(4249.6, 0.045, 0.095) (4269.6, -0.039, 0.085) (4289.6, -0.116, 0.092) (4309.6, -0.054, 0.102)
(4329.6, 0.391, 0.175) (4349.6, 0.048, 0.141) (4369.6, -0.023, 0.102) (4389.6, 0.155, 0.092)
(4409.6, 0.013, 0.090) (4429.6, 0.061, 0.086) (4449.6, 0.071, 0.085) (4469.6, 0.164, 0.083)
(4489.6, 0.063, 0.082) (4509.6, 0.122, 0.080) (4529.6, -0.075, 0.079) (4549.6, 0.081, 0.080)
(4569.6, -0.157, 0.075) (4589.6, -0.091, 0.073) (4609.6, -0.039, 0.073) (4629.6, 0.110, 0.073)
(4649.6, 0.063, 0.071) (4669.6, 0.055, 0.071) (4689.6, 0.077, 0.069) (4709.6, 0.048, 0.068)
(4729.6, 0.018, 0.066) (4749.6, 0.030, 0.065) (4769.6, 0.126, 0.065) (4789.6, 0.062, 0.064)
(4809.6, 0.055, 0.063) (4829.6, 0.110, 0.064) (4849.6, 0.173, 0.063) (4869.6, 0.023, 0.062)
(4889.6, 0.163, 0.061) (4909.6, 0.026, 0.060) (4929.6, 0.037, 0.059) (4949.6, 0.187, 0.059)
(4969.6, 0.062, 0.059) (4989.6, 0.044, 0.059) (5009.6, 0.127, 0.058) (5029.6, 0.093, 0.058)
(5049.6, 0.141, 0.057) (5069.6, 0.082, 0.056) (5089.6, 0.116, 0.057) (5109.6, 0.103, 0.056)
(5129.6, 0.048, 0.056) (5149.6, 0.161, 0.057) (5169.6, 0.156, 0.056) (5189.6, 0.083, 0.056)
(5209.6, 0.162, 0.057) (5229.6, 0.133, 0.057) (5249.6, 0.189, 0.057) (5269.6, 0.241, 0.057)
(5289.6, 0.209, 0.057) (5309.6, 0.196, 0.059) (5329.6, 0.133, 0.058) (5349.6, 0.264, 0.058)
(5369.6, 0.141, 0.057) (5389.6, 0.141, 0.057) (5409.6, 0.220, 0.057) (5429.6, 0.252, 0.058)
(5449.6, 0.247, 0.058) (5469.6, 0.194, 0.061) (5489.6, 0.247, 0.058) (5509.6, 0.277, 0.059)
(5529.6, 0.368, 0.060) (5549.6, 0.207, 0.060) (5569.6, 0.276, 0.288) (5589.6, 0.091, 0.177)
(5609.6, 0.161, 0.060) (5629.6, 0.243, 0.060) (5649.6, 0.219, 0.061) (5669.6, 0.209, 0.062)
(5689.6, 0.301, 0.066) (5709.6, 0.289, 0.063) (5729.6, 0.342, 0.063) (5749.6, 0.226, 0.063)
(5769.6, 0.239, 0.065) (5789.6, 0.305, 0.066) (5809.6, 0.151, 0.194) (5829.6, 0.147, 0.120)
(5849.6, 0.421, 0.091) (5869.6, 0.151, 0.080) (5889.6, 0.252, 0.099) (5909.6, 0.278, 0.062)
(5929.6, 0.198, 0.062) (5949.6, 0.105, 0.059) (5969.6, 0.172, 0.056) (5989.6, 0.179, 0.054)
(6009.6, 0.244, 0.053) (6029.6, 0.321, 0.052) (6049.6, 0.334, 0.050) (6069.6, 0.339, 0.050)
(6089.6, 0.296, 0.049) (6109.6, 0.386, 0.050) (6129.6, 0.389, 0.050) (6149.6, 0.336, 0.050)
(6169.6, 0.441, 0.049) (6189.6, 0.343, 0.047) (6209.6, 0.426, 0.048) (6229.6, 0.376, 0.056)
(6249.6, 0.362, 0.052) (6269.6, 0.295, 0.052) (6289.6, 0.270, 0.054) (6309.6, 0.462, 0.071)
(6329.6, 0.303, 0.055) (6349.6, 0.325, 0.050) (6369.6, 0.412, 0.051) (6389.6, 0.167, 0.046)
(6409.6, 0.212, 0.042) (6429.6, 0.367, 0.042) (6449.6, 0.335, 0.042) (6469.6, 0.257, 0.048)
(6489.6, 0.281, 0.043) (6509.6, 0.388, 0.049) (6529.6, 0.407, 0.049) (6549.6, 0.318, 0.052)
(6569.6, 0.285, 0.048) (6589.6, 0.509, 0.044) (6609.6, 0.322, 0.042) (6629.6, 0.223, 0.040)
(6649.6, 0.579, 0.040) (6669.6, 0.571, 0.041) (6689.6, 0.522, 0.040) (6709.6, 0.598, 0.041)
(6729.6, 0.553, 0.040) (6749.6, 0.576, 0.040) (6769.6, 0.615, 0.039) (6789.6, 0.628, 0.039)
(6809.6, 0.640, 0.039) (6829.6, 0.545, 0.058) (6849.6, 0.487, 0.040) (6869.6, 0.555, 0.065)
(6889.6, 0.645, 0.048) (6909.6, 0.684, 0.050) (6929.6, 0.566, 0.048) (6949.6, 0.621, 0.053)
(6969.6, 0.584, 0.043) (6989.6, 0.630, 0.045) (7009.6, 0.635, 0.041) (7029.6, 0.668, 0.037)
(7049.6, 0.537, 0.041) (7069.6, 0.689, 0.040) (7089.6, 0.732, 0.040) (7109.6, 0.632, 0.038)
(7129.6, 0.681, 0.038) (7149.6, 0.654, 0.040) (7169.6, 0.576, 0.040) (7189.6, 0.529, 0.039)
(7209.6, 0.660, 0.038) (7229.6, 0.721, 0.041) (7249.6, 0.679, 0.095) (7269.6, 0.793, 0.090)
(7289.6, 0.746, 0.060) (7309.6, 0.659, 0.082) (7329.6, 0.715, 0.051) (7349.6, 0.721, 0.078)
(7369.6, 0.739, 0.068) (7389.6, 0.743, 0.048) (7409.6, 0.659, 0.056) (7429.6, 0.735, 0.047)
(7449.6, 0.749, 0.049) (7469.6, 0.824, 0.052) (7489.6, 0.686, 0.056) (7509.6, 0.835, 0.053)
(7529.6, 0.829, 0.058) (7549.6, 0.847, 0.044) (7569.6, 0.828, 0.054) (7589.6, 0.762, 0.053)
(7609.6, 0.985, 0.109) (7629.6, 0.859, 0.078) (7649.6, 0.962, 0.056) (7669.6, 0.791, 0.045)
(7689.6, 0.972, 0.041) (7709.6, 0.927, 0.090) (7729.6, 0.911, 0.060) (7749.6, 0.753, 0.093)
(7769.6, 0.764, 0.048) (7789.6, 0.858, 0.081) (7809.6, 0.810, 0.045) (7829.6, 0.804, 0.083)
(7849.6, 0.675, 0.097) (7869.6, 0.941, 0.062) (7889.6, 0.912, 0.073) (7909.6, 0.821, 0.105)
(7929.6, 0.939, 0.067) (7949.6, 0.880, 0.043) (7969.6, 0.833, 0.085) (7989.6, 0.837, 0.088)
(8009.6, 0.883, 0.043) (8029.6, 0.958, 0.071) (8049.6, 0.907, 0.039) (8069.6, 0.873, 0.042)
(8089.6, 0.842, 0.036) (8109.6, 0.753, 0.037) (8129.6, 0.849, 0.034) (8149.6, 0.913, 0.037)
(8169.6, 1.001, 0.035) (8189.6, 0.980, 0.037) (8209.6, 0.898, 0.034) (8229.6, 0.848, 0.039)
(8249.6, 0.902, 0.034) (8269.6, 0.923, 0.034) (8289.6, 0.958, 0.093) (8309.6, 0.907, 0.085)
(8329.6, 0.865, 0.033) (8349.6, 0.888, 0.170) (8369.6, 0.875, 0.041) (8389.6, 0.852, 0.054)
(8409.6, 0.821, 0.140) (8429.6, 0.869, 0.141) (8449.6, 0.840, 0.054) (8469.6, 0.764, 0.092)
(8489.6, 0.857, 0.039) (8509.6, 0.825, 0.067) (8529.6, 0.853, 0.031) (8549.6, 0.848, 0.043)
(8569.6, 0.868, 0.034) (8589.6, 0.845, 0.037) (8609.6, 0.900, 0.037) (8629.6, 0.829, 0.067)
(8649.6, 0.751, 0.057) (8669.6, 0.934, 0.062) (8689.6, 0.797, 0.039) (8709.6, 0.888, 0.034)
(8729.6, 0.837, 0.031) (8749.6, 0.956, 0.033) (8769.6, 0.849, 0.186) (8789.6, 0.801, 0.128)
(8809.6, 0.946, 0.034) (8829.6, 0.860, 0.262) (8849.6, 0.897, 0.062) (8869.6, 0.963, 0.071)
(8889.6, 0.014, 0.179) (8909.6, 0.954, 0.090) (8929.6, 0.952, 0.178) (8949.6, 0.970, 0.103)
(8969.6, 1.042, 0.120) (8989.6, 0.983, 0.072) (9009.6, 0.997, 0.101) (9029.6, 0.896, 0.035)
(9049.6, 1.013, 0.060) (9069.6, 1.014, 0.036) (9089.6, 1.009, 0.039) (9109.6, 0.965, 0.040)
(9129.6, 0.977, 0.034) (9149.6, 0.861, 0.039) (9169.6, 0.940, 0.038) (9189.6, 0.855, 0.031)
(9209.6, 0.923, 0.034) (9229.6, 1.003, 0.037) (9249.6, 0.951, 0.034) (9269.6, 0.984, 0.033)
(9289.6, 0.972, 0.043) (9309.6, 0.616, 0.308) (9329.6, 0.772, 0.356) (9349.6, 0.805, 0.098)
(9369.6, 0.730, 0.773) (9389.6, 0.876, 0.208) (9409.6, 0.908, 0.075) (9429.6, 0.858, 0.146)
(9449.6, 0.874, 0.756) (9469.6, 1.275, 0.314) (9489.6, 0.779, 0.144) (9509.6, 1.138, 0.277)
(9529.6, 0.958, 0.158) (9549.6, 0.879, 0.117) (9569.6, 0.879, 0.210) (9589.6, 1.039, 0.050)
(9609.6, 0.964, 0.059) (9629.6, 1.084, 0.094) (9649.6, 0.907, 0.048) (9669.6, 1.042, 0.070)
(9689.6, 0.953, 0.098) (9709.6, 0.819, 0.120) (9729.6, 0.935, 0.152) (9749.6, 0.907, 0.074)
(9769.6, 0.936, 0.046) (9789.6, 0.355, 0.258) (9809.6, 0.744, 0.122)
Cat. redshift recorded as 0.67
